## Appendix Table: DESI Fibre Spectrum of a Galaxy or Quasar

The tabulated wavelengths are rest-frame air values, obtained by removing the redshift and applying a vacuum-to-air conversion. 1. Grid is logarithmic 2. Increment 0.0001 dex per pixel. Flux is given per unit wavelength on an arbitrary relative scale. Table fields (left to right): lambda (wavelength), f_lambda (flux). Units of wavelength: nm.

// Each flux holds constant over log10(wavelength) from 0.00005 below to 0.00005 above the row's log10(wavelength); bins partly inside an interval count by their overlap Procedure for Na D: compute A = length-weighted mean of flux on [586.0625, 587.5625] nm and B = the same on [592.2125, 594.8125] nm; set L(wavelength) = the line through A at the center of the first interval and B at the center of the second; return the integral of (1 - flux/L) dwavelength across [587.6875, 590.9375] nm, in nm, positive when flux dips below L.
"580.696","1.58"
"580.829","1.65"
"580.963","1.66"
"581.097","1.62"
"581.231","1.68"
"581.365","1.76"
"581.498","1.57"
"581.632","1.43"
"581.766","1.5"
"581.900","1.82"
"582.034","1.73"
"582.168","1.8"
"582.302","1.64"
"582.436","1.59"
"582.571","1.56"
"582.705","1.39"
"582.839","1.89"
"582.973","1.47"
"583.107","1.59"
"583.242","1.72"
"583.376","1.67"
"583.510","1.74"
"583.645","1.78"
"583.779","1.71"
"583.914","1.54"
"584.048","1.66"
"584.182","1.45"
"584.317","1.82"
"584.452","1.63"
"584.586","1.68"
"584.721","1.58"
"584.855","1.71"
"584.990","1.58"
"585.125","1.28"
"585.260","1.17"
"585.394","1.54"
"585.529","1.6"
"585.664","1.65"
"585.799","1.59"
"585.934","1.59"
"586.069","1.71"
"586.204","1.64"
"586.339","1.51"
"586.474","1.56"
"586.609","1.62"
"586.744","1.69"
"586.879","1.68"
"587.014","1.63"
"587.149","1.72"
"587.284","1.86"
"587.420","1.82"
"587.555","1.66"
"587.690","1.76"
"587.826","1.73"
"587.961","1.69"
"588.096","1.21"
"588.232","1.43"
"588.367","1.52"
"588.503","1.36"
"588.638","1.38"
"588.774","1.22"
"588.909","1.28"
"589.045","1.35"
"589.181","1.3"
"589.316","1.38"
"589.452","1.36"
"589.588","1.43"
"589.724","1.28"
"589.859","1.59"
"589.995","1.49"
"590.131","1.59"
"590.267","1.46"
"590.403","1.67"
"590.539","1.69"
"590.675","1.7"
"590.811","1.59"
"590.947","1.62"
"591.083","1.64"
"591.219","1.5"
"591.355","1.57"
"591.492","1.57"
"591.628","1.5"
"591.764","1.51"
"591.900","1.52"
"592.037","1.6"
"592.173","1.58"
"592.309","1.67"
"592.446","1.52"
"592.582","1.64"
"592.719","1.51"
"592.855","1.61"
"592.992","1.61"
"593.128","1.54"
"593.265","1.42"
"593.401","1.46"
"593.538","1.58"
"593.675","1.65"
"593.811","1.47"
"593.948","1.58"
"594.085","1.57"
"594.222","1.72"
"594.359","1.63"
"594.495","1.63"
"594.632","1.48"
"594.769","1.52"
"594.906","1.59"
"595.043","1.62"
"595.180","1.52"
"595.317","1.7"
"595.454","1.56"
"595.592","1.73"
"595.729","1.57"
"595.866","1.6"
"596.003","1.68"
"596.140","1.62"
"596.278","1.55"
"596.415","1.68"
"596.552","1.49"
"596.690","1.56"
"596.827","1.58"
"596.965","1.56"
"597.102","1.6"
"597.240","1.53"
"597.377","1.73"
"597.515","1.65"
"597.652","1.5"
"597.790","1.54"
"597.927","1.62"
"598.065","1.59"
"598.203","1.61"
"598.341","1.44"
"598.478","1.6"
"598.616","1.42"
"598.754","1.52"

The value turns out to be 0.32 nm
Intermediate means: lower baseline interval 1.67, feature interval 1.47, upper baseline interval 1.57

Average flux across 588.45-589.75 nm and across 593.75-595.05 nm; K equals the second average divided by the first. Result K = 1.18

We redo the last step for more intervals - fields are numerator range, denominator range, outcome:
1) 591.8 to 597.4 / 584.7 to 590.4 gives 1.04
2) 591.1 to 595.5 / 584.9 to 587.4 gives 0.98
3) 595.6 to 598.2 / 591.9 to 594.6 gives 1.01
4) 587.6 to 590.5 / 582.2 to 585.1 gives 0.89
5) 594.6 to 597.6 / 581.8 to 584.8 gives 0.96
